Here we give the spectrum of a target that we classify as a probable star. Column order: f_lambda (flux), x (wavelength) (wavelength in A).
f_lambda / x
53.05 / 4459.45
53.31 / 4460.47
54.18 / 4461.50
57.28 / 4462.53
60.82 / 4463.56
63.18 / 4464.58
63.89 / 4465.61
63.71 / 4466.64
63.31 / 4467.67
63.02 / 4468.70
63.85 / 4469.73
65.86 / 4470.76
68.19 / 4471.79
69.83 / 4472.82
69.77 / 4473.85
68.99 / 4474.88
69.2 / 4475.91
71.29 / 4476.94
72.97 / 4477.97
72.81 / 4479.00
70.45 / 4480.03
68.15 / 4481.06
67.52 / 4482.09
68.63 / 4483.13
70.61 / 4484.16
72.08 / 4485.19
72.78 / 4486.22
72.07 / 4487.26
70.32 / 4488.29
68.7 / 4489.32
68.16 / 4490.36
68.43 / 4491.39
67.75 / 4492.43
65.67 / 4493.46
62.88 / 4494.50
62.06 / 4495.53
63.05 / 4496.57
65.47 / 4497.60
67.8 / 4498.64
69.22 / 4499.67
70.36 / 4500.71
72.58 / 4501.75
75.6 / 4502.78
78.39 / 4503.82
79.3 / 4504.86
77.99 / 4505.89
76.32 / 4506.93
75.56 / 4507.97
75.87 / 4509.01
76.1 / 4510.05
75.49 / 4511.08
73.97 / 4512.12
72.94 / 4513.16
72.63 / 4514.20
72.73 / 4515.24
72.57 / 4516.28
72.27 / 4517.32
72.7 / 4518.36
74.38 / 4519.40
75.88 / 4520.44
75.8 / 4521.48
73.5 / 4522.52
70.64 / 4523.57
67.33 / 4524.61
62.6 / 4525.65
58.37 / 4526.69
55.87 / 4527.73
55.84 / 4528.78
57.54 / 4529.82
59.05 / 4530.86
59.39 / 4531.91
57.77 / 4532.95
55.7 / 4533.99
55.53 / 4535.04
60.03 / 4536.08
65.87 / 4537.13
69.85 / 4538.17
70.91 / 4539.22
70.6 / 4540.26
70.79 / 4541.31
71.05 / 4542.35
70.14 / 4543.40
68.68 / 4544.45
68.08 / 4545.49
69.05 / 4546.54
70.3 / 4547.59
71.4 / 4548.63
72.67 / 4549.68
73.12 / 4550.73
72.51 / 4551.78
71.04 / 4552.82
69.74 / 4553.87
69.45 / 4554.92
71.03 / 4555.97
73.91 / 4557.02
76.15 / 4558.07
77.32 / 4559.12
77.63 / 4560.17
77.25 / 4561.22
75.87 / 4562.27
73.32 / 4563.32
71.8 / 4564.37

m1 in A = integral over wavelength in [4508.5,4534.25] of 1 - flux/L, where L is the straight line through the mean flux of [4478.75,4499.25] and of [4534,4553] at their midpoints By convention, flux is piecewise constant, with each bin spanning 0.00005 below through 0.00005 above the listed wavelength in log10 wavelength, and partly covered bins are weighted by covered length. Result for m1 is 0.2 A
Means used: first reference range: 68.2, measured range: 68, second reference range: 68.6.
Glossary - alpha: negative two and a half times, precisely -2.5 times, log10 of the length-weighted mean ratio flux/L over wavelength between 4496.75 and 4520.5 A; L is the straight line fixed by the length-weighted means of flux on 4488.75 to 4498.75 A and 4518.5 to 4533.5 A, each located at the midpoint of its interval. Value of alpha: -0.13 mag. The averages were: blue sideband 65.9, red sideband 64.8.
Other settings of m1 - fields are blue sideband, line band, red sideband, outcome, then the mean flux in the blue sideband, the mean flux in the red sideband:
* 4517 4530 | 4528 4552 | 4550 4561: 1.6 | 67.3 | 73.3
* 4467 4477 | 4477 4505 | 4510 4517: 0.2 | 67.1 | 73.6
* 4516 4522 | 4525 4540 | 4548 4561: 2.7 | 74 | 73.1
